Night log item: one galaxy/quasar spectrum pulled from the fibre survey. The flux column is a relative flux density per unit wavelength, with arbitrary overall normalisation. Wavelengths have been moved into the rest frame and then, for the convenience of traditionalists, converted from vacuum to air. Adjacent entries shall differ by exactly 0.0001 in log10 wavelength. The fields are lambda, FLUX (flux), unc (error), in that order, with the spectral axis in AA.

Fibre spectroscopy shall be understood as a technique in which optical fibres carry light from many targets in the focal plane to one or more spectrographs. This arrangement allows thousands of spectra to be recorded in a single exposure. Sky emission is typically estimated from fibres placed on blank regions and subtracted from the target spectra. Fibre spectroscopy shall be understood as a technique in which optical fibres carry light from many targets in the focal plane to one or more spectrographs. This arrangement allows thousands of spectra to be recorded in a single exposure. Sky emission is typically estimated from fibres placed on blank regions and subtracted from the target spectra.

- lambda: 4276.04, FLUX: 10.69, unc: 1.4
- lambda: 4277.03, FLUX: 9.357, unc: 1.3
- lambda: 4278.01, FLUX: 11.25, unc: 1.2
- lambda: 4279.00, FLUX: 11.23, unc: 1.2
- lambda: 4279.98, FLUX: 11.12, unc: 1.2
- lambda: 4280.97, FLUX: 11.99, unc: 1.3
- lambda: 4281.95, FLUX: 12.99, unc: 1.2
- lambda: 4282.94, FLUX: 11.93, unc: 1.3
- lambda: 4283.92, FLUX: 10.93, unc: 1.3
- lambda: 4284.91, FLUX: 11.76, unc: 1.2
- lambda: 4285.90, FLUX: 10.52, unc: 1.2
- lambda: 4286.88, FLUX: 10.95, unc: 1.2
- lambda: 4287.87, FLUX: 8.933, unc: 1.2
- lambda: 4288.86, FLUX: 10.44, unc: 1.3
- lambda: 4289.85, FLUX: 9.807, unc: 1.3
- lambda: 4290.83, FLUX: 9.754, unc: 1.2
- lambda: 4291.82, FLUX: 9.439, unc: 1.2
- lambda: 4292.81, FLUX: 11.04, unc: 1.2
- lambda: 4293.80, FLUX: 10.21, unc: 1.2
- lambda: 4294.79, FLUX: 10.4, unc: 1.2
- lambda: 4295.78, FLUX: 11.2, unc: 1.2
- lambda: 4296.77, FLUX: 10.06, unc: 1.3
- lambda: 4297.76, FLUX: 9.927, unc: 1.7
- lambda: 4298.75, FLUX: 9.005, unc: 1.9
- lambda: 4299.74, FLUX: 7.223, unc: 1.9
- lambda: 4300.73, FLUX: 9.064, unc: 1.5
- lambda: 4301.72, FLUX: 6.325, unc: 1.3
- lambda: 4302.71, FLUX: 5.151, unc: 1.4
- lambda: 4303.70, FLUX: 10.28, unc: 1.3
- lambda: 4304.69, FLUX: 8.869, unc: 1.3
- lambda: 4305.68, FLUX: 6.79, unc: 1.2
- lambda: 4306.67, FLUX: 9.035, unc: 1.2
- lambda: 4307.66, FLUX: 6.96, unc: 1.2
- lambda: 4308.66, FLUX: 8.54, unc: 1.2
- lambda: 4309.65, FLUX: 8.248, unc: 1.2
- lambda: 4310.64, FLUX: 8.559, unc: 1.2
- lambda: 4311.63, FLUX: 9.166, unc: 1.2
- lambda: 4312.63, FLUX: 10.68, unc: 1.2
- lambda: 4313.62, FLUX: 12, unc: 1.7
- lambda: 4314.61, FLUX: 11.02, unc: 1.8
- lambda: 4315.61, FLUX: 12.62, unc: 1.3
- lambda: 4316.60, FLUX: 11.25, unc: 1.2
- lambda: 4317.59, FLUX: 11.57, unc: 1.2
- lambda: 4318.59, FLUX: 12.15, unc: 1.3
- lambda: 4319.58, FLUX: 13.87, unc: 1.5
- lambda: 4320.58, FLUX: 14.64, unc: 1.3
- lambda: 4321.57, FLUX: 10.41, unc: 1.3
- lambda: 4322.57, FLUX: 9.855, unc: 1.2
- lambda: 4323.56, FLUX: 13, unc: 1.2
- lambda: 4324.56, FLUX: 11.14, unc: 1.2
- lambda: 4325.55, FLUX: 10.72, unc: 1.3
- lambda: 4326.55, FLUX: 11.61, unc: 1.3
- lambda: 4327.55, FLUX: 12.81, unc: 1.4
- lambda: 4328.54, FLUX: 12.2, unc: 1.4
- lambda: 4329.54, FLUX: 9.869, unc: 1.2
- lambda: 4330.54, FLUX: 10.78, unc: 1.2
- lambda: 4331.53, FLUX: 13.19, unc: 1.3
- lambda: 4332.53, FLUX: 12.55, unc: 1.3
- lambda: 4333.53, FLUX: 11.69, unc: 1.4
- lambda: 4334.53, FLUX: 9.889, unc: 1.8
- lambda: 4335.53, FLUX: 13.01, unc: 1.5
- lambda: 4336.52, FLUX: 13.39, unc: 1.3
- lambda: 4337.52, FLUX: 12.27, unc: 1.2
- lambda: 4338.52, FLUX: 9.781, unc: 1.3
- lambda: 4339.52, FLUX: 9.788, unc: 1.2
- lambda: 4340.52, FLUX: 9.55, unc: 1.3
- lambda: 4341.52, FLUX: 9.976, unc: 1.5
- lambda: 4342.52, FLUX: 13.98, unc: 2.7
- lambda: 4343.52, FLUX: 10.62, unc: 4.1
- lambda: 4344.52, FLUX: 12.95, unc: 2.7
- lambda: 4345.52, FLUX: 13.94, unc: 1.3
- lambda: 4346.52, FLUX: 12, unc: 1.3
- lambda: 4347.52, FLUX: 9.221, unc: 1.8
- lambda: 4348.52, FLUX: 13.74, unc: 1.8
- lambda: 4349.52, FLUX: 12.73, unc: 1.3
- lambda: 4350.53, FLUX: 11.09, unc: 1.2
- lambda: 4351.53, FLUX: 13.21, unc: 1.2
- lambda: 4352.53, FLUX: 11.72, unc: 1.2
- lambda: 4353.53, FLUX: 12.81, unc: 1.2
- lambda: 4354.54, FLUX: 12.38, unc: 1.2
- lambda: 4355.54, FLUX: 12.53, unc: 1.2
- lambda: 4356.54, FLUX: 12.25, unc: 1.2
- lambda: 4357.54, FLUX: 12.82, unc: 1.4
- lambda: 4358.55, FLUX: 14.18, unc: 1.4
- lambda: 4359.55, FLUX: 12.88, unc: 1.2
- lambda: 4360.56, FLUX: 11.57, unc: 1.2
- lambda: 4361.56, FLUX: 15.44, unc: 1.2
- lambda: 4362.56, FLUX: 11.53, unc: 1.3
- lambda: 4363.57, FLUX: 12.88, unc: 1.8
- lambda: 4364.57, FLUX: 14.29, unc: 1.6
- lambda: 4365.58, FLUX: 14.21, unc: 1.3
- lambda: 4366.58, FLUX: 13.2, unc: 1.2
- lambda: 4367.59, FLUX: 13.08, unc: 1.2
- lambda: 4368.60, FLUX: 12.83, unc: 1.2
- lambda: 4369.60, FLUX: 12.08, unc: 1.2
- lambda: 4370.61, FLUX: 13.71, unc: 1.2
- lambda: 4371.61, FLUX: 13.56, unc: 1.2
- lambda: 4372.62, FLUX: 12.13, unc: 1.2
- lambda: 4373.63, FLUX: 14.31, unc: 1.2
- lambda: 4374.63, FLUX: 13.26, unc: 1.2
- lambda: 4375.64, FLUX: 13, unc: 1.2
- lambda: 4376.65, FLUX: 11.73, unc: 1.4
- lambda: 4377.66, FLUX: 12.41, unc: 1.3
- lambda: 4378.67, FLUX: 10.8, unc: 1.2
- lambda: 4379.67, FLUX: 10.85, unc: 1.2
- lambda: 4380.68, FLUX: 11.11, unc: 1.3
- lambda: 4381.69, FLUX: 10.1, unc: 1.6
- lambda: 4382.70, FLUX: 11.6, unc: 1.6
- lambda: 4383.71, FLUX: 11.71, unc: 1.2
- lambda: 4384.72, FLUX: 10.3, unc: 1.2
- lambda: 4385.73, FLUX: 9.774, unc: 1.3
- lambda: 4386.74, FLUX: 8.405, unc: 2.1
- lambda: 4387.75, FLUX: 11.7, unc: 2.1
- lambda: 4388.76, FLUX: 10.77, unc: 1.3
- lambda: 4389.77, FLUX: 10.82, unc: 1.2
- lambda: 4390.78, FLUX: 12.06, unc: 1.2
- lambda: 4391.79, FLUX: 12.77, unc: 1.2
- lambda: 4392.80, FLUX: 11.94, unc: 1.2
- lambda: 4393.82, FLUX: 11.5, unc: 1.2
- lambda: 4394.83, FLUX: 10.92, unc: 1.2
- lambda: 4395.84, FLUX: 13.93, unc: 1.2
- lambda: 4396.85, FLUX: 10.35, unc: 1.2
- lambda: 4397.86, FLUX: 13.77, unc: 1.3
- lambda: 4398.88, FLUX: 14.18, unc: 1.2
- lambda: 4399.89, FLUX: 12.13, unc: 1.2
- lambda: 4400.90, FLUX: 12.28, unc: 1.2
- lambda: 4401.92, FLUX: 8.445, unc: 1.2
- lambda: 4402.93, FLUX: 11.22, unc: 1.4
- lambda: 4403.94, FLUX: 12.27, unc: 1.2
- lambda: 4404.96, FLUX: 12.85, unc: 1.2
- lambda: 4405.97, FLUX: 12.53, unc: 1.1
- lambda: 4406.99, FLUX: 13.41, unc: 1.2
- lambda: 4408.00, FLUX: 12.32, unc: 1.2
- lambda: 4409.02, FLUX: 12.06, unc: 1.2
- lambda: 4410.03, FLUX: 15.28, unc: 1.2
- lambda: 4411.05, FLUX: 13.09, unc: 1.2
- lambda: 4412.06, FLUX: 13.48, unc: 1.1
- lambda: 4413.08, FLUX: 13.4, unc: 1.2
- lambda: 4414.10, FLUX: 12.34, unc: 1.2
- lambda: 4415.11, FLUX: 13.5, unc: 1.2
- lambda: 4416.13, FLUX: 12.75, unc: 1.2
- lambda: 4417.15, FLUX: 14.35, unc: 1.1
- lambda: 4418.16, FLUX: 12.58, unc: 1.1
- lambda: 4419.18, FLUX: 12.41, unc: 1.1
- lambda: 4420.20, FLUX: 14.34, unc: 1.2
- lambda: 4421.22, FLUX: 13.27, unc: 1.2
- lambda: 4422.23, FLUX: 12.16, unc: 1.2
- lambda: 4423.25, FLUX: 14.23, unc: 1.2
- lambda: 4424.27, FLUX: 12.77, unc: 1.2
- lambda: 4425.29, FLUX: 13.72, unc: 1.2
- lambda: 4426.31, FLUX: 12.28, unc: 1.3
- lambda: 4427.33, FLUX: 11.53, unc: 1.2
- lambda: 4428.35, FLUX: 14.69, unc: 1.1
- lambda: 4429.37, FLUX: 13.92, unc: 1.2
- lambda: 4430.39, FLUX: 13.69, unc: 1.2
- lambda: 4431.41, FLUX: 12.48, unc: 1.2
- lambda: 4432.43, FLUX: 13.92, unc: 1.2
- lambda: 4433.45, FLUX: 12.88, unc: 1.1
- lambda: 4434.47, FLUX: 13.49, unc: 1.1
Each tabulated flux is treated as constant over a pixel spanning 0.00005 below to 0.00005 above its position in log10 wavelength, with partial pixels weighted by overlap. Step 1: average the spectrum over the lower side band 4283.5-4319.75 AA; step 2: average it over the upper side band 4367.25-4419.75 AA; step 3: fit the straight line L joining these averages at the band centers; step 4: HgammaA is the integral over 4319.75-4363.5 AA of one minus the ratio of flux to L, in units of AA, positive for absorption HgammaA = -4.75 AA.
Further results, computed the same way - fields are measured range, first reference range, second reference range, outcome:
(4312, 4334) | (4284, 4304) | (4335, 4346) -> -1.7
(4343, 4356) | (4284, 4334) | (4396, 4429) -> -1.0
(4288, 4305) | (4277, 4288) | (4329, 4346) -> 3.0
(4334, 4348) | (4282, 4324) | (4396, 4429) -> -0.5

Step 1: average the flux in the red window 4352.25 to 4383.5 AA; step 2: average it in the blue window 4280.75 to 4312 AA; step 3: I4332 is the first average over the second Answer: 1.32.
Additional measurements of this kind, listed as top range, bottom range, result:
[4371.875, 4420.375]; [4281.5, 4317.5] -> 1.24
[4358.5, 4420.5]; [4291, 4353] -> 1.15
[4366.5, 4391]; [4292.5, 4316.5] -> 1.27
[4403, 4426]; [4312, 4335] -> 1.12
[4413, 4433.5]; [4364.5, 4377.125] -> 1.00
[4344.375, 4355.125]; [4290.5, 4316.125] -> 1.33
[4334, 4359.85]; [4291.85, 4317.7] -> 1.28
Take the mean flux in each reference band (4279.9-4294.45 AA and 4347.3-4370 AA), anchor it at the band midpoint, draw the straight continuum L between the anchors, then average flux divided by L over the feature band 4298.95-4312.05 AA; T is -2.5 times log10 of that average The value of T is 0.369 mag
